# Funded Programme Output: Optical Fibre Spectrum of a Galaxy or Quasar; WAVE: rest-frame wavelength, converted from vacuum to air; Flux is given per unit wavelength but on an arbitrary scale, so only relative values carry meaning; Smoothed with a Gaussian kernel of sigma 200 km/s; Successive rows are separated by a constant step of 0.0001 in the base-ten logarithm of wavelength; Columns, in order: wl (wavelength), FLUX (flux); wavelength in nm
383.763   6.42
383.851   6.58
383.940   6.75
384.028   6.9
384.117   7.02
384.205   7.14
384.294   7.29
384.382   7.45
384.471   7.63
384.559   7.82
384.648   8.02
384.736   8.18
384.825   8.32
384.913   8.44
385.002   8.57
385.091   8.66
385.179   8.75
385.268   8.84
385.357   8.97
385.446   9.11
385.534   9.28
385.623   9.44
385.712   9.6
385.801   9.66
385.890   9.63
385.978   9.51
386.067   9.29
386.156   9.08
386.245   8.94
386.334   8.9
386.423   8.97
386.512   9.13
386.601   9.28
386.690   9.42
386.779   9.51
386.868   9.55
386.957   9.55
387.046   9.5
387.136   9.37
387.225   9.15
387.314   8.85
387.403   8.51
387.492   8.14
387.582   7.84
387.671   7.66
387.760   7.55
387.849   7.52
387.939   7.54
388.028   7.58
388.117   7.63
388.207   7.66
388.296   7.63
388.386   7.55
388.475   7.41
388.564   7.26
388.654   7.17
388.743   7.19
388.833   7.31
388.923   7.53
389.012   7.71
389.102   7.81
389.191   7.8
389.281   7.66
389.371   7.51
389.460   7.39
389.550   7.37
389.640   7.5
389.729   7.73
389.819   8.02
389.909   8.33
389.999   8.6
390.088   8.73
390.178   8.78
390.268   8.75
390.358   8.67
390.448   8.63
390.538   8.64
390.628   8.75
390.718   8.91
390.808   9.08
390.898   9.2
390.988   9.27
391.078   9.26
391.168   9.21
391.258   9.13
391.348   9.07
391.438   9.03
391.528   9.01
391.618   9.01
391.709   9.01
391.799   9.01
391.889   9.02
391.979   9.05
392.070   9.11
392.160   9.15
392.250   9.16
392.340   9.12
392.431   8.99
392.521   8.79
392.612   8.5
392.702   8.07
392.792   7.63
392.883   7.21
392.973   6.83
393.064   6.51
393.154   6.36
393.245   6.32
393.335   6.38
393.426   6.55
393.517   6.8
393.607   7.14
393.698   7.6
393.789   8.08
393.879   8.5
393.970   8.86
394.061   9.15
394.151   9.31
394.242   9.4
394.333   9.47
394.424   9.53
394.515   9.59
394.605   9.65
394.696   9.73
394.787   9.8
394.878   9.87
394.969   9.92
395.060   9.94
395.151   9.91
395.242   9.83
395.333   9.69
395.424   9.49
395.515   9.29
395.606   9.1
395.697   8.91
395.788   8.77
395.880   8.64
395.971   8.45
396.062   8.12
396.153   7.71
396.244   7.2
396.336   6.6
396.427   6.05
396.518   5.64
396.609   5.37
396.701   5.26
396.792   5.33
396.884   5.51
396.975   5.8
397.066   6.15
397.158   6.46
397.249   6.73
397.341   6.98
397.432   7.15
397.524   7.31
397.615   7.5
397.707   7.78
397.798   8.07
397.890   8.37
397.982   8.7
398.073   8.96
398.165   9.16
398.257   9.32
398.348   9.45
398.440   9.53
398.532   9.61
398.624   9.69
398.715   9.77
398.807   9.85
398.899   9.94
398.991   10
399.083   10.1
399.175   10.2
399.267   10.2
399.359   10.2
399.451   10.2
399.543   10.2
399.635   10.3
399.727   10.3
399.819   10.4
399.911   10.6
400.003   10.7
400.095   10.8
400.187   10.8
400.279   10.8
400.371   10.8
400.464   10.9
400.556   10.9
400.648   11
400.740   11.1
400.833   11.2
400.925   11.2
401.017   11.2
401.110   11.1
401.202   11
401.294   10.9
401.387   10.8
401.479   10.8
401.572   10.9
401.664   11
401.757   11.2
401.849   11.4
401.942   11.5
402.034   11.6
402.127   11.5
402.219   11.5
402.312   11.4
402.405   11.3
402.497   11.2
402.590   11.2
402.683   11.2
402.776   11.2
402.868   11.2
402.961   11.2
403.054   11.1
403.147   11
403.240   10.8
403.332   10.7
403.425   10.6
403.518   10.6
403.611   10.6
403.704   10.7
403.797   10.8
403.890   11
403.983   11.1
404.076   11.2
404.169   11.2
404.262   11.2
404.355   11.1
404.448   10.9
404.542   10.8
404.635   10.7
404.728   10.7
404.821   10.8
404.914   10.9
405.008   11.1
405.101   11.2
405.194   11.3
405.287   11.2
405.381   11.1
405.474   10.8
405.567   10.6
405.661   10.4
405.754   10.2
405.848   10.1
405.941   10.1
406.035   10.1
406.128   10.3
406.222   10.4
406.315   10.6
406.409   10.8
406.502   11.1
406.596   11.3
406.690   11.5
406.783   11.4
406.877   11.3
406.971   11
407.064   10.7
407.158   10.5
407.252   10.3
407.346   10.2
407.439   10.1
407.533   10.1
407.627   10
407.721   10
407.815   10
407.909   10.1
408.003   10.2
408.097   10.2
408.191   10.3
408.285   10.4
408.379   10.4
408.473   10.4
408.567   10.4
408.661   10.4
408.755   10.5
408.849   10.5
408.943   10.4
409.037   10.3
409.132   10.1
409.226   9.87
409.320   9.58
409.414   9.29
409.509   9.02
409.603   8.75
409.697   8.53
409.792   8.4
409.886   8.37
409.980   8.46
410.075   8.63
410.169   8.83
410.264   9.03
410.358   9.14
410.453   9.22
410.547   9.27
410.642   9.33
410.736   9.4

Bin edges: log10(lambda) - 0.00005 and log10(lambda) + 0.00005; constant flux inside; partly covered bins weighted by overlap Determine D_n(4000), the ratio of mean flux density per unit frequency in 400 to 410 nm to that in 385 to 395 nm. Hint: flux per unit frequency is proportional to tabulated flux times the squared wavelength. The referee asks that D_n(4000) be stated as 1.3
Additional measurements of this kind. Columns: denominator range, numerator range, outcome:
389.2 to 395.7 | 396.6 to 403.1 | 1.18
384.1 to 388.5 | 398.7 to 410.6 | 1.35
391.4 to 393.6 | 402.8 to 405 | 1.43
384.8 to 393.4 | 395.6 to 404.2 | 1.21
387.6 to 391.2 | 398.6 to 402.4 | 1.41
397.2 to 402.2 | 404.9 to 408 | 1.09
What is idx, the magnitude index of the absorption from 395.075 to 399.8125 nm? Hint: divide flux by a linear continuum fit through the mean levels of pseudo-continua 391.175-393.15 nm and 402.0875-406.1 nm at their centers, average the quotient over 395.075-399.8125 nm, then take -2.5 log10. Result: 0.14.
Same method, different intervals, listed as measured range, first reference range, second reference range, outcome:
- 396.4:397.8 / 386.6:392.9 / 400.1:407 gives 0.460 mag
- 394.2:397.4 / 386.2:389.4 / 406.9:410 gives 0.098 mag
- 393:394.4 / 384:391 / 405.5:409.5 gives 0.158 mag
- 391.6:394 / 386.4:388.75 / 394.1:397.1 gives 0.038 mag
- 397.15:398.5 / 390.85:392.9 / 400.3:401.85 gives 0.250 mag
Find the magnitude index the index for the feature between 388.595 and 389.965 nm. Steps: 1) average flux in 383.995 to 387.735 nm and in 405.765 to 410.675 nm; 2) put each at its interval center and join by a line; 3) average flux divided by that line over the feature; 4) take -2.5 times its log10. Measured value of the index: 0.17 mag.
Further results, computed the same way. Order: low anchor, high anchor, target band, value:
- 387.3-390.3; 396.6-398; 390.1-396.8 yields -0.17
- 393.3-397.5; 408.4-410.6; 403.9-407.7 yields -0.18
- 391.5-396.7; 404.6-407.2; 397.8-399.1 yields -0.01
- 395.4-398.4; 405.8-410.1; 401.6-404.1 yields -0.24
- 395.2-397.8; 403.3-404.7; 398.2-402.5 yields -0.16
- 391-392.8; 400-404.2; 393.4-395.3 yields 0.05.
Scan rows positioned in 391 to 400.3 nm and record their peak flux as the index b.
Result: 10.8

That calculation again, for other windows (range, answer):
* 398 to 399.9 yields 10.4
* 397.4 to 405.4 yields 11.6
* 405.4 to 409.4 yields 11.5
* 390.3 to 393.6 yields 9.27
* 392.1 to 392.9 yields 9.16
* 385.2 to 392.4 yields 9.66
